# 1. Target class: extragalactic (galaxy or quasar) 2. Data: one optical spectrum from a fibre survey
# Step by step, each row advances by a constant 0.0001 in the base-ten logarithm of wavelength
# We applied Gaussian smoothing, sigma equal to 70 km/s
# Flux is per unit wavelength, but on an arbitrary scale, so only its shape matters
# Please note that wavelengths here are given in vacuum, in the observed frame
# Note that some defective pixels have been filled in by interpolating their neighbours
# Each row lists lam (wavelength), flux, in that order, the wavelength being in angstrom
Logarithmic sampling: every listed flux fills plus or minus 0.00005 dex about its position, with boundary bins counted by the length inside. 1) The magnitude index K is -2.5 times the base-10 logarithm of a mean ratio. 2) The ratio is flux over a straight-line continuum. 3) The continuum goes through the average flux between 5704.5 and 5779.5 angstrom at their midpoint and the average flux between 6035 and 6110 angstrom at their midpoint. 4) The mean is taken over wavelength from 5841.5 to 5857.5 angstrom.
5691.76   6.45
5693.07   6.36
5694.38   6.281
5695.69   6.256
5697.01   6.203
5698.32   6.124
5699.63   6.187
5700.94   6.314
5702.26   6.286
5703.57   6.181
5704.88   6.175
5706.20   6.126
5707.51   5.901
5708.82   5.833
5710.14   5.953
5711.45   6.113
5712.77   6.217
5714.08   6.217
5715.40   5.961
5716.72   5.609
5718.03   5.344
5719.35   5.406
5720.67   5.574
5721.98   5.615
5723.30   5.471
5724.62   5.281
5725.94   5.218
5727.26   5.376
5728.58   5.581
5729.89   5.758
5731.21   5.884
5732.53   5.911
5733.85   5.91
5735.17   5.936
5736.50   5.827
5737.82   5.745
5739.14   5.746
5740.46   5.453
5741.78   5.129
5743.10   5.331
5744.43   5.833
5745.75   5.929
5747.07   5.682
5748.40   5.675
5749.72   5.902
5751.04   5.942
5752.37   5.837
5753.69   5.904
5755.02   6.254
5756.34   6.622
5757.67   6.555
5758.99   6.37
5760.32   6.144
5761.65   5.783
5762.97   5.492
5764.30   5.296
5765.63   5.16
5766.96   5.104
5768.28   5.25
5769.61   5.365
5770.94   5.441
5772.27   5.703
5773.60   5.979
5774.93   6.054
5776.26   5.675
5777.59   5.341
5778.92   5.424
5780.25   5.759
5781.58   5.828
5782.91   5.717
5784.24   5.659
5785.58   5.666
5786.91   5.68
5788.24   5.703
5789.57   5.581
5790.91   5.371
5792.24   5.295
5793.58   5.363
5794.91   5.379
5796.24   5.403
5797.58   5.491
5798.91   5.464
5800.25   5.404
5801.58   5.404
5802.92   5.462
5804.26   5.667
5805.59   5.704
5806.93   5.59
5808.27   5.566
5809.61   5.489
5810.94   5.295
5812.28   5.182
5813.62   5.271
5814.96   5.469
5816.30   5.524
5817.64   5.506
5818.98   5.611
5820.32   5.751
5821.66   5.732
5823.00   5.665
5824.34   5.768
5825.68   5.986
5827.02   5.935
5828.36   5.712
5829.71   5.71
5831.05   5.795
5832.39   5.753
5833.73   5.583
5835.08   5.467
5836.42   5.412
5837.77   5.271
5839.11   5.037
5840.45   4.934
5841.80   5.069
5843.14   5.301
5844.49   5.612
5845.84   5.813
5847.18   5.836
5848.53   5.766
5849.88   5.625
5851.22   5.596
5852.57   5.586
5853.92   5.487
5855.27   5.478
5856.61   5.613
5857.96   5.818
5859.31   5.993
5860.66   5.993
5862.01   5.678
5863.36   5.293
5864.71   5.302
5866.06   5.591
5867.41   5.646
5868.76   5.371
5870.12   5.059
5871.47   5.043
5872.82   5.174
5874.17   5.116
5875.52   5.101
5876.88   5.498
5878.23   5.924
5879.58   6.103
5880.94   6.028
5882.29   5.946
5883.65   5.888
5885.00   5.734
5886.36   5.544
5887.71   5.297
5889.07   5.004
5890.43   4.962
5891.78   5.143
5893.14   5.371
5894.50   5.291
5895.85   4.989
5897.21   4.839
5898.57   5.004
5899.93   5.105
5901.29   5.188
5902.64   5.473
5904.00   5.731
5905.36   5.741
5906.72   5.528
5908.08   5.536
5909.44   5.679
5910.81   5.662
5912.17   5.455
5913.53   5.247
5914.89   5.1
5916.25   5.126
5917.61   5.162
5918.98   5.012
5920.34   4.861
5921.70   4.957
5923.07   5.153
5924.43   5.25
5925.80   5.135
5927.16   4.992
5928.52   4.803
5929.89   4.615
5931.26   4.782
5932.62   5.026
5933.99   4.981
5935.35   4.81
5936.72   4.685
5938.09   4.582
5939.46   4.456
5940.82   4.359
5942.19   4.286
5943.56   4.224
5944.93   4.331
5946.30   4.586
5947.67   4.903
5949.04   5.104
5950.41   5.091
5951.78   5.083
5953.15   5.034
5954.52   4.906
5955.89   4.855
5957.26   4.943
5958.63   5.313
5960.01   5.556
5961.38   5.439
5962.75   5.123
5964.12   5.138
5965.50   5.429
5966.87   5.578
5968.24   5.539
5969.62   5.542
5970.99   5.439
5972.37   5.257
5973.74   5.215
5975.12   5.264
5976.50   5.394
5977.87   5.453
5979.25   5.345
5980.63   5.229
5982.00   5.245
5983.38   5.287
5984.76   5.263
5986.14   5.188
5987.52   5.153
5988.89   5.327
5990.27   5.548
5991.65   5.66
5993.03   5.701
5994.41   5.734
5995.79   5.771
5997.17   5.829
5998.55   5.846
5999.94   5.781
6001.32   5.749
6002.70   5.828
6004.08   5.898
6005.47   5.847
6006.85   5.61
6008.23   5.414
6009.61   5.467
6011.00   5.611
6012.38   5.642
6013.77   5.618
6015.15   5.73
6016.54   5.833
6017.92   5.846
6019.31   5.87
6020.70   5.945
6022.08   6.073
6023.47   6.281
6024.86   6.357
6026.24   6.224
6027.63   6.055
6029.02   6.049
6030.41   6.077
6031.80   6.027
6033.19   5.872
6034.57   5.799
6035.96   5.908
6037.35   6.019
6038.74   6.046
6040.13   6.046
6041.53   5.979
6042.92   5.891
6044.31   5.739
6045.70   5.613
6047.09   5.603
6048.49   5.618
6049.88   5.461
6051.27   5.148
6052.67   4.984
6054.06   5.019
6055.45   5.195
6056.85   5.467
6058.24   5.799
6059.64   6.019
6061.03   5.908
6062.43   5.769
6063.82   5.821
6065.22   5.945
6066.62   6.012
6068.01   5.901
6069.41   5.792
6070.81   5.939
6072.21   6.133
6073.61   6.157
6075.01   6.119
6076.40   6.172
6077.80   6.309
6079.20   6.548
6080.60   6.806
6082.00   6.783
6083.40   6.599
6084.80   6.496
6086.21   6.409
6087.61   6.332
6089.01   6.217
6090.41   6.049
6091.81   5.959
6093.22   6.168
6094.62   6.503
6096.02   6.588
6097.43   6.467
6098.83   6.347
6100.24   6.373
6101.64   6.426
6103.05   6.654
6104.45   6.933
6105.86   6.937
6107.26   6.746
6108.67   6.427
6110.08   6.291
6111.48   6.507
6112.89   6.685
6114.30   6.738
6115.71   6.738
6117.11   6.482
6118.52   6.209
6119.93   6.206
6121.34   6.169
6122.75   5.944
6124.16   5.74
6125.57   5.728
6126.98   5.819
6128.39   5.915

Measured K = 0.05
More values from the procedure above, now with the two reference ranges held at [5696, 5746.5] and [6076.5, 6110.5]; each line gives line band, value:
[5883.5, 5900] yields 0.17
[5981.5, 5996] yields 0.16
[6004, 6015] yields 0.13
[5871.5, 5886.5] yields 0.09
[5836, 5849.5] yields 0.12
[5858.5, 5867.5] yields 0.08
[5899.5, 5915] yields 0.12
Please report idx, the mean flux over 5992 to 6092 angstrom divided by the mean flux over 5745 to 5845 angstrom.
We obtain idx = 1.1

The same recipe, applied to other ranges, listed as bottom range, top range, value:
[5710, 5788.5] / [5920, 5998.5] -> 0.90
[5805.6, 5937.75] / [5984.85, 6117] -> 1.11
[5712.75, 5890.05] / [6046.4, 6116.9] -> 1.10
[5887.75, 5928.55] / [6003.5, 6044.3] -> 1.13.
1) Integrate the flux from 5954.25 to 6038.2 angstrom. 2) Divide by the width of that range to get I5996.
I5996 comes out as 5.61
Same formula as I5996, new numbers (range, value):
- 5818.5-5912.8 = 5.51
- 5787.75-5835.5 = 5.56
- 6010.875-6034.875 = 5.95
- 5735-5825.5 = 5.64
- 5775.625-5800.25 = 5.54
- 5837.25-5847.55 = 5.35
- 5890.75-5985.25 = 5.12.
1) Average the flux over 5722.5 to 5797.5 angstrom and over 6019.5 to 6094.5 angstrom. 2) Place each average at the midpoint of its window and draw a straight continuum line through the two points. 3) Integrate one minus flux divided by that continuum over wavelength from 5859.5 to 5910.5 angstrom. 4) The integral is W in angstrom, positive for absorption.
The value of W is 3.2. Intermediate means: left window 5.67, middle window 5.44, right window 5.98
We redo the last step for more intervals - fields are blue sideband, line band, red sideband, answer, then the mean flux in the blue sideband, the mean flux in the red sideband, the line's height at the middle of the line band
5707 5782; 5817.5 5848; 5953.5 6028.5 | 0.48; 5.73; 5.56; 5.67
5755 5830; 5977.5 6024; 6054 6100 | 2.79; 5.62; 6.13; 5.99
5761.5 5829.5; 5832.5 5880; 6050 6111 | 1.57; 5.55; 6.15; 5.68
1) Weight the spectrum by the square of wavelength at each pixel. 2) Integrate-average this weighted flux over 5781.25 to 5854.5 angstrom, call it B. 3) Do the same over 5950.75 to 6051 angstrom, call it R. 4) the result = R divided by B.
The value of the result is 1.08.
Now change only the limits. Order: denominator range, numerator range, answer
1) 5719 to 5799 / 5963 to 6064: 1.09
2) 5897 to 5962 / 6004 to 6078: 1.20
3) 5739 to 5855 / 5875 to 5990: 0.97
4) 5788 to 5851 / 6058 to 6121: 1.25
